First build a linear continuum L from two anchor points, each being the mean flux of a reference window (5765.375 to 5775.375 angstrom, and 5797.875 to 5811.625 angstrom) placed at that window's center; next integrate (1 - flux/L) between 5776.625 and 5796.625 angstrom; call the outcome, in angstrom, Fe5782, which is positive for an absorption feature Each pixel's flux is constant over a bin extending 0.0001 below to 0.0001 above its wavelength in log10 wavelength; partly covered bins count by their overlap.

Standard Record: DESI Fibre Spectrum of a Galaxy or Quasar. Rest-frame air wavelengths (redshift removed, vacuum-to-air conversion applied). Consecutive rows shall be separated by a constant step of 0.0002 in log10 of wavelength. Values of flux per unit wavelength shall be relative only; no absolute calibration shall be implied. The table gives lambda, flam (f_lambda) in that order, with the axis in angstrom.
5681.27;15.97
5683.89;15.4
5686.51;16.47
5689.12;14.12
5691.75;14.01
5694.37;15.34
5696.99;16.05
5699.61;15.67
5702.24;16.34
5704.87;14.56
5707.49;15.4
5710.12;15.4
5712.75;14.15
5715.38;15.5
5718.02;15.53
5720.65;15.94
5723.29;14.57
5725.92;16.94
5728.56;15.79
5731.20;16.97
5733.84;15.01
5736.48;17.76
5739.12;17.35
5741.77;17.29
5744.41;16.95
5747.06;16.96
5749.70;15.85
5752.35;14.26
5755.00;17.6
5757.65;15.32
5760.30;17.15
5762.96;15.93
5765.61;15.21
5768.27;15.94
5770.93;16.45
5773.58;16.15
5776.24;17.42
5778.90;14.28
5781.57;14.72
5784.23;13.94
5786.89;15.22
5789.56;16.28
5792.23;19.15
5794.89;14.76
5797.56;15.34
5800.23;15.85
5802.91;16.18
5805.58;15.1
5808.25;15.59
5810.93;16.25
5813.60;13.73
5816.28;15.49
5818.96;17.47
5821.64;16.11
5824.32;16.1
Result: 0.4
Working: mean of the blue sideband 16.1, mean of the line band 15.6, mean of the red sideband 15.7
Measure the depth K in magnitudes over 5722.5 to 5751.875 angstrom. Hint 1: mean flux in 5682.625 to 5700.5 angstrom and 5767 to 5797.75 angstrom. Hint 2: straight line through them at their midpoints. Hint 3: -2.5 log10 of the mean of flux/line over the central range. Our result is -0.062 mag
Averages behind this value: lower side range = 15.3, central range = 16.5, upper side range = 15.8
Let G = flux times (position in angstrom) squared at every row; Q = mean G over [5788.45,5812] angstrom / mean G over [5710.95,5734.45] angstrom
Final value 1.1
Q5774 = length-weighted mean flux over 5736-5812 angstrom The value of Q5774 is 16.1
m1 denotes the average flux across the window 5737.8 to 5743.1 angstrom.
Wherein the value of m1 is 17.3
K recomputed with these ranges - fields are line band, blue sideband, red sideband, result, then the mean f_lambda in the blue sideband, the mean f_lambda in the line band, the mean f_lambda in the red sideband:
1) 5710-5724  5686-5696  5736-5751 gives 0.05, 14.9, 15.2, 17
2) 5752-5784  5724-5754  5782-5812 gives 0.02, 16.4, 15.8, 15.8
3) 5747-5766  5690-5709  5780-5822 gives -0.03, 15.3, 16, 15.7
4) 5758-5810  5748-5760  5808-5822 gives 0.00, 15.9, 15.8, 15.8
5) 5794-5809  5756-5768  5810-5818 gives -0.01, 15.9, 15.5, 15.2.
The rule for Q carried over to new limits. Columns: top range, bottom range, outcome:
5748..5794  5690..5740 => 1.04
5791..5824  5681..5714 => 1.08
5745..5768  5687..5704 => 1.07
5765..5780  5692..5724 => 1.06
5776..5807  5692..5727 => 1.04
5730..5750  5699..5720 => 1.11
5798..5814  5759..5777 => 0.97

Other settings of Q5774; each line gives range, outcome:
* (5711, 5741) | 16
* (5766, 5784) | 15.7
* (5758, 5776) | 16.2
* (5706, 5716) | 15.1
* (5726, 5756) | 16.5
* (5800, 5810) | 15.7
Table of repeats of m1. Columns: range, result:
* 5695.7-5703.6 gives 16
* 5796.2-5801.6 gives 15.6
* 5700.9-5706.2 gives 15.4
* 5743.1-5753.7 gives 16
